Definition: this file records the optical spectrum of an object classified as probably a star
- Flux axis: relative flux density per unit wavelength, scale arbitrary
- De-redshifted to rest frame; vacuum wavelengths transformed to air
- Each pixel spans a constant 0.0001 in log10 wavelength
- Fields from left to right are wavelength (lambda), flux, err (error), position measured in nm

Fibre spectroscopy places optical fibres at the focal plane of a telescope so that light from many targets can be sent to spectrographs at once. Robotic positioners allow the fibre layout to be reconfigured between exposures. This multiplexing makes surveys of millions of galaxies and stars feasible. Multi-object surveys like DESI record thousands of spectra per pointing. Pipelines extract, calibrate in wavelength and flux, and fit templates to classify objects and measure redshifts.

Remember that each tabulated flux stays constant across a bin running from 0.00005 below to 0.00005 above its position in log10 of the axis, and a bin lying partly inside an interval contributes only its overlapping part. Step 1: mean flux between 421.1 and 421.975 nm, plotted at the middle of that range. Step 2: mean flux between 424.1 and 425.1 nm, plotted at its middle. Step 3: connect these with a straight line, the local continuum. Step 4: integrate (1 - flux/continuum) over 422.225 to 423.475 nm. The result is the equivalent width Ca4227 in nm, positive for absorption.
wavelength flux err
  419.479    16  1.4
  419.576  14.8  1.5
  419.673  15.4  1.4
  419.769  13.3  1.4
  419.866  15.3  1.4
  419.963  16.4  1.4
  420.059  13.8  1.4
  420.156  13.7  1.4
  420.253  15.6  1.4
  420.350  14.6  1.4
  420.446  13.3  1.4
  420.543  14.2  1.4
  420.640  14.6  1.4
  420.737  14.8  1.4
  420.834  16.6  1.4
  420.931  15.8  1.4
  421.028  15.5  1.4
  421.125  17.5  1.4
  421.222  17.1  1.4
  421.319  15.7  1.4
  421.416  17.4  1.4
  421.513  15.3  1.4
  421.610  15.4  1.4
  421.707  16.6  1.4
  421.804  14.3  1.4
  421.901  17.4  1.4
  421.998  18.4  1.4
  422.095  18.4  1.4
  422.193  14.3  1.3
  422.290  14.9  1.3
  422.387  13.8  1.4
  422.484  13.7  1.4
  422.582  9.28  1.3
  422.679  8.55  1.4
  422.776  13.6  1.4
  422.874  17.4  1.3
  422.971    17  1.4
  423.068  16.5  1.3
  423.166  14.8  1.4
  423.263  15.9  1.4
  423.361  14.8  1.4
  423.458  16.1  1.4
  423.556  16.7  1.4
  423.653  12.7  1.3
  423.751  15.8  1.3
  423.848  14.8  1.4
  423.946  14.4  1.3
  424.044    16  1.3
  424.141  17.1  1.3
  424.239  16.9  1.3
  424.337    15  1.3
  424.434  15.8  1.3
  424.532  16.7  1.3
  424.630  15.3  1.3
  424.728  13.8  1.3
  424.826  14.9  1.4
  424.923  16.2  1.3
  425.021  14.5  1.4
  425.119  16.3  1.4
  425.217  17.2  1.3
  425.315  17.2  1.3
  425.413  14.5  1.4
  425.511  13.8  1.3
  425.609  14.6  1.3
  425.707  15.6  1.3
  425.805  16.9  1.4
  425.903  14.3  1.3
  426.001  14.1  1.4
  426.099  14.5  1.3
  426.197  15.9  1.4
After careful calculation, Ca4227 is 0.14 nm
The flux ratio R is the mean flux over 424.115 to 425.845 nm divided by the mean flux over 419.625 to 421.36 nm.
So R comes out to 1.03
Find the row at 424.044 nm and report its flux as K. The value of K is 16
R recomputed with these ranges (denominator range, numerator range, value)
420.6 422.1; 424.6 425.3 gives 0.96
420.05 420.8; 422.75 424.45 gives 1.09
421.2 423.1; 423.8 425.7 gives 1.02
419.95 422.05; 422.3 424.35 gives 0.95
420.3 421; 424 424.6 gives 1.09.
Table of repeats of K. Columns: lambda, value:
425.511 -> 13.8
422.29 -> 14.9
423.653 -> 12.7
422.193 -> 14.3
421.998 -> 18.4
